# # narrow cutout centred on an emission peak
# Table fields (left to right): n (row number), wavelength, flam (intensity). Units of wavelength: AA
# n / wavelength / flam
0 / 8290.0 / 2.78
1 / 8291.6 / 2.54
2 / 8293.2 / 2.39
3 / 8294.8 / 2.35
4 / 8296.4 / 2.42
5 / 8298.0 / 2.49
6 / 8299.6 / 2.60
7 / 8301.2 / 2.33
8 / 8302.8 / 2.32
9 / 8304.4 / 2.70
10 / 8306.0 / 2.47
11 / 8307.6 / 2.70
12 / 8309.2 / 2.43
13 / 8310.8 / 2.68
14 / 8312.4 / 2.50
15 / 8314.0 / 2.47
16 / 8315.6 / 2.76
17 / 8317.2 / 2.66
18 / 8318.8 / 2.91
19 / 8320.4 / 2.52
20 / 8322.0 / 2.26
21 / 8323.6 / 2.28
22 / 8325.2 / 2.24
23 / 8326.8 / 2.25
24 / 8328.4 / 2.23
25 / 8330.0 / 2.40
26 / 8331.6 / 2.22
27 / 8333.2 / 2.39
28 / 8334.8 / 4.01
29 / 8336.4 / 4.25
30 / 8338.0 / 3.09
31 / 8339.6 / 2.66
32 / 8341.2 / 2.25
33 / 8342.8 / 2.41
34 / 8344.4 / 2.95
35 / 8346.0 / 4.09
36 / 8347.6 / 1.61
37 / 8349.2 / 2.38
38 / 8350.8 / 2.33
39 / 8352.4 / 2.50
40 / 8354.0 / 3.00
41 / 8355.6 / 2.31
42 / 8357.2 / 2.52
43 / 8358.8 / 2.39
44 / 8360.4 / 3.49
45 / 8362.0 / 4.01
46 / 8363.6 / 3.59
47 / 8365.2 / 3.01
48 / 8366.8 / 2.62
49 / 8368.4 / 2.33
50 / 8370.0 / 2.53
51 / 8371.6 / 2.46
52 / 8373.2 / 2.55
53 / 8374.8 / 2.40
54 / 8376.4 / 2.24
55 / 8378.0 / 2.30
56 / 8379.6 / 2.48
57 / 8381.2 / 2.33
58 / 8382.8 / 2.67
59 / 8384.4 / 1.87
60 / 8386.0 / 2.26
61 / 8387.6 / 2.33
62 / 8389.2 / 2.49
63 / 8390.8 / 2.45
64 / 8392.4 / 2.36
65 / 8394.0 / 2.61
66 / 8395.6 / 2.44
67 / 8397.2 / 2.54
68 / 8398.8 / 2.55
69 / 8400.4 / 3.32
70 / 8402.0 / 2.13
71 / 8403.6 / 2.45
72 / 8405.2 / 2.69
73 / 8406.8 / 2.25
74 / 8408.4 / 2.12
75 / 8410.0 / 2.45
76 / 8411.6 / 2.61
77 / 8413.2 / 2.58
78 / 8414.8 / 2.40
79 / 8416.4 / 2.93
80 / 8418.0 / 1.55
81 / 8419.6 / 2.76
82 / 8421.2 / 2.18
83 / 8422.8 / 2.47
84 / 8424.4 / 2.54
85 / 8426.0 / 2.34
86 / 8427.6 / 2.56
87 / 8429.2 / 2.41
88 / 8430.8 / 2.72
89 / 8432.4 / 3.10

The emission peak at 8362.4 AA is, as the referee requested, [N II]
